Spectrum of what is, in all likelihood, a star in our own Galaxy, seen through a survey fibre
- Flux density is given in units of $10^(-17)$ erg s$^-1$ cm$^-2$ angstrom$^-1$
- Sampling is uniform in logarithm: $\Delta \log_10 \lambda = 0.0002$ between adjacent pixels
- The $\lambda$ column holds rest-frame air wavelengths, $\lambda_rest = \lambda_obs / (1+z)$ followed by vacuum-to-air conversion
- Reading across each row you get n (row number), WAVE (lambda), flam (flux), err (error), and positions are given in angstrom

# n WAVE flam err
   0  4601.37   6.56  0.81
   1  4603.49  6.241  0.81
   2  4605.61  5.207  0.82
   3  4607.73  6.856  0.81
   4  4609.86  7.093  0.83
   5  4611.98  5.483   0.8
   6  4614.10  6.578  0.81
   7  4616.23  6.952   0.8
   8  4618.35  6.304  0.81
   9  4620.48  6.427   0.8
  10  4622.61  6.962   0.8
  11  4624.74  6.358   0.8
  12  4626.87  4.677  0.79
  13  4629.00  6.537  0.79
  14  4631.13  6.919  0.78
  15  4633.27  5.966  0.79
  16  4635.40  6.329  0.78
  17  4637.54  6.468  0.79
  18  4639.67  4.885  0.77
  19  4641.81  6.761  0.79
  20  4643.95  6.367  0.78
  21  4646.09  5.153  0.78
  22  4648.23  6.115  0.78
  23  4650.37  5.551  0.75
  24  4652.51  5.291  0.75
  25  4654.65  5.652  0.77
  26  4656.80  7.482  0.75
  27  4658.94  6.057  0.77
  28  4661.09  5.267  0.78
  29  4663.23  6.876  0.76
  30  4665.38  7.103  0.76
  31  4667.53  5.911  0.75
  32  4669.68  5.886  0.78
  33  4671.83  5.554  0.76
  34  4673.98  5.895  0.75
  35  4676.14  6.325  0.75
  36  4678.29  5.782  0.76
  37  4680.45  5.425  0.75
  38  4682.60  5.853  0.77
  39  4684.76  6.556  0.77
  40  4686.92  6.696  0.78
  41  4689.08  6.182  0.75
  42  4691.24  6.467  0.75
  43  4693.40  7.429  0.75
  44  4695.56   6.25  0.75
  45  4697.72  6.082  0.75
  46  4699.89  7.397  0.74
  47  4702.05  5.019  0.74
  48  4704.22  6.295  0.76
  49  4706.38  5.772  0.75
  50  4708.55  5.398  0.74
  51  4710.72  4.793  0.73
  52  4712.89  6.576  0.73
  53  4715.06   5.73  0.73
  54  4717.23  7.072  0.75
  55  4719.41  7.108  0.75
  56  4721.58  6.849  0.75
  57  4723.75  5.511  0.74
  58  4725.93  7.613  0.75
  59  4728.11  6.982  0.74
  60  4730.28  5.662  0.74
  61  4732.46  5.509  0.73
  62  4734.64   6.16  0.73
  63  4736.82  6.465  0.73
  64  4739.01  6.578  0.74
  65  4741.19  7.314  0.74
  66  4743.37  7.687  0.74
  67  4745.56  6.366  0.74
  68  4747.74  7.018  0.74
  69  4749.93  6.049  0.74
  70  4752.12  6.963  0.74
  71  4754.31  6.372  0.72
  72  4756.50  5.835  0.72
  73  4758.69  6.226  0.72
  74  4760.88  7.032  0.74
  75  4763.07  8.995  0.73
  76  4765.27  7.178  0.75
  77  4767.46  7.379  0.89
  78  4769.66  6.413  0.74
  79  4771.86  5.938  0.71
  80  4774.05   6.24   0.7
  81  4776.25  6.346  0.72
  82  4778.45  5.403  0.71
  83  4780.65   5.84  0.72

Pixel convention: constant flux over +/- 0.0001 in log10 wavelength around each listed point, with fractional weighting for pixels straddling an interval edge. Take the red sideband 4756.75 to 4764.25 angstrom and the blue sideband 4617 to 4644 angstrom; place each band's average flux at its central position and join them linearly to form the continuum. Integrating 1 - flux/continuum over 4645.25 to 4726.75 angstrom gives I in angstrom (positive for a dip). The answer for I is 6.16 angstrom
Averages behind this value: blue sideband 6.23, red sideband 7.24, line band 6.16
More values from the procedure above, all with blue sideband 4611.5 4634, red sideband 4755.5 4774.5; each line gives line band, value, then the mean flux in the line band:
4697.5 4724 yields 2.0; 6.14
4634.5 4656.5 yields 1.7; 5.91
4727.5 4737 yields 0.9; 6.09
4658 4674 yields 1.0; 6.08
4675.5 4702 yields 0.9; 6.32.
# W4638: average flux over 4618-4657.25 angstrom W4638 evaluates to 6.09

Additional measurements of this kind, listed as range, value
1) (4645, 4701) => 6.16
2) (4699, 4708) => 6.05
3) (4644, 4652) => 5.68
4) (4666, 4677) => 5.95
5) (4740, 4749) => 7.07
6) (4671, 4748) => 6.31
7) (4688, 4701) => 6.63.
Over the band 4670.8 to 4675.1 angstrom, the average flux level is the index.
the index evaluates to 5.72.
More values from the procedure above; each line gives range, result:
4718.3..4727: 6.77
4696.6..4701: 6.72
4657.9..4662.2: 5.68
